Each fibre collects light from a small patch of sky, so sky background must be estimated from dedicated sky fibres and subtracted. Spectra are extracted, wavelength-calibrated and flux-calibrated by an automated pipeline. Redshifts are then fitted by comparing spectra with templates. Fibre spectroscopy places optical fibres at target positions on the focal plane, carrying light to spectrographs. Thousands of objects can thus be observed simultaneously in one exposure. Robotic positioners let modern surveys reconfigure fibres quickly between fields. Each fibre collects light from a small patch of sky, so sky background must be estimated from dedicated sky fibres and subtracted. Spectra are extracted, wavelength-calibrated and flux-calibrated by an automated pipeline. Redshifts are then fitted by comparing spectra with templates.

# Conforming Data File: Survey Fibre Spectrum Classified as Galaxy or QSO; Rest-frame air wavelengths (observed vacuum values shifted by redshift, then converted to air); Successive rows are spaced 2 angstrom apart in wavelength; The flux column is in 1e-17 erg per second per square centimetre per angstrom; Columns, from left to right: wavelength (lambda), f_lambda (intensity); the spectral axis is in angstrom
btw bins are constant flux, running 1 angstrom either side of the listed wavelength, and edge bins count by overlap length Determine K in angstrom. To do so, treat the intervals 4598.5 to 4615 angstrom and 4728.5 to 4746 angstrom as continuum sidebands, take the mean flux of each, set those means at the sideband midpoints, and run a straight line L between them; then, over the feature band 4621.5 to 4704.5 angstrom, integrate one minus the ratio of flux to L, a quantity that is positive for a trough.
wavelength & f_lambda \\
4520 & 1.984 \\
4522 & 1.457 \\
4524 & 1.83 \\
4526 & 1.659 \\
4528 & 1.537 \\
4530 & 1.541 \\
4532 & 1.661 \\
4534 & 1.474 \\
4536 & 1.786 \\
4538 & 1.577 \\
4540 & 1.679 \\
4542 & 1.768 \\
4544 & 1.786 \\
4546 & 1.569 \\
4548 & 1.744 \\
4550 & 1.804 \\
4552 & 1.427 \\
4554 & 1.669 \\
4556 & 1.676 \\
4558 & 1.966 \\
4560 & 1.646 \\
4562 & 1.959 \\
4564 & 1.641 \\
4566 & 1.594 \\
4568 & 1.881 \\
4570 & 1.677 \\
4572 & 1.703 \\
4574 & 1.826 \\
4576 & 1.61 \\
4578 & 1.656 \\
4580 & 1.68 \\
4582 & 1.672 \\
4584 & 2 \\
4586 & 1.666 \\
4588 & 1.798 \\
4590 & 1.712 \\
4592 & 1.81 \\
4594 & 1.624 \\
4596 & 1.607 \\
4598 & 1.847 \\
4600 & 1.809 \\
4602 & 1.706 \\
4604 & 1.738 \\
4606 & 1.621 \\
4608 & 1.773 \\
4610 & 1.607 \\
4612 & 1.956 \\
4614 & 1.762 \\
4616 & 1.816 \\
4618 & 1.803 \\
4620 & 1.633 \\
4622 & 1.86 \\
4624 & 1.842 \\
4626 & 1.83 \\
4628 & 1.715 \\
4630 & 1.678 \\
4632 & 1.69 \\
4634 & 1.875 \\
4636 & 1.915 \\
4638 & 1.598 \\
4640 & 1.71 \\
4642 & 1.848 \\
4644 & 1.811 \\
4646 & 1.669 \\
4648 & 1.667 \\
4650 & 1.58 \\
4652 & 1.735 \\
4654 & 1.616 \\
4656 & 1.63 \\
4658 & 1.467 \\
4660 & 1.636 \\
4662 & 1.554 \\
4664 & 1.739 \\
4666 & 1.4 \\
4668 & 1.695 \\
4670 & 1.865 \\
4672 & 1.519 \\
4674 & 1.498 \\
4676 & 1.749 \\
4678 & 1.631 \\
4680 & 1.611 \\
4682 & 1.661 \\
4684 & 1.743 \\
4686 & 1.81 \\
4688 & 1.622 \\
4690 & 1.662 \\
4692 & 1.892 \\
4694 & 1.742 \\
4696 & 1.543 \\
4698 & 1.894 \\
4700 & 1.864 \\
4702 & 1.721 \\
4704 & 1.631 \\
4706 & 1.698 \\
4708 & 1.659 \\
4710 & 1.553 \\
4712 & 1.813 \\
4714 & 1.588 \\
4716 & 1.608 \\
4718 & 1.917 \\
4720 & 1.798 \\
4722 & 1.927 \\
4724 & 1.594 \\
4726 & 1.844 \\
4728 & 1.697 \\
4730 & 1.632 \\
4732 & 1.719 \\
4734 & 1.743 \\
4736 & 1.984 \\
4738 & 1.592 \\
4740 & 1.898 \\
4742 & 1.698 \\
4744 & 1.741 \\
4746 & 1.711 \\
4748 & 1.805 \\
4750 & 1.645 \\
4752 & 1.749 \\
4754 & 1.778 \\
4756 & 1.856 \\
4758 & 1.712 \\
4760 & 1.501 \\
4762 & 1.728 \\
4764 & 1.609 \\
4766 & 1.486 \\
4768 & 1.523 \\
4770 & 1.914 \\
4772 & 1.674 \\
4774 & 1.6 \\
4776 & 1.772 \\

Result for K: 2.3 angstrom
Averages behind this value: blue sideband 1.75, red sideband 1.75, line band 1.7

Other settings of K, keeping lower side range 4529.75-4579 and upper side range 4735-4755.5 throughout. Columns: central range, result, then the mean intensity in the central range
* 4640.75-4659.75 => 0.66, 1.67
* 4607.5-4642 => -1.02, 1.77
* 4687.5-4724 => 0.44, 1.73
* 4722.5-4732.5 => 0.28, 1.71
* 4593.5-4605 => -0.10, 1.73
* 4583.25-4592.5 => -0.46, 1.79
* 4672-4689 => 0.81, 1.66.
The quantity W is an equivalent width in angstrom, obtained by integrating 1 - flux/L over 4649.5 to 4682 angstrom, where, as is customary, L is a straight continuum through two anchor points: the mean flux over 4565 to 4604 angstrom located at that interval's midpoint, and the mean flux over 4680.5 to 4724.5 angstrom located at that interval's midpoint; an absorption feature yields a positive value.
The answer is 1.96 angstrom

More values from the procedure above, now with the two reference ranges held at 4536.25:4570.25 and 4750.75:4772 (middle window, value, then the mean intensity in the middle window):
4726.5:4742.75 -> -0.59 angstrom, 1.75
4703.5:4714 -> 0.17 angstrom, 1.66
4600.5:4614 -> -0.27 angstrom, 1.74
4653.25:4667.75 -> 0.98 angstrom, 1.58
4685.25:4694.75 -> -0.28 angstrom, 1.74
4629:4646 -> -0.59 angstrom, 1.76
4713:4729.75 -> -0.51 angstrom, 1.74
